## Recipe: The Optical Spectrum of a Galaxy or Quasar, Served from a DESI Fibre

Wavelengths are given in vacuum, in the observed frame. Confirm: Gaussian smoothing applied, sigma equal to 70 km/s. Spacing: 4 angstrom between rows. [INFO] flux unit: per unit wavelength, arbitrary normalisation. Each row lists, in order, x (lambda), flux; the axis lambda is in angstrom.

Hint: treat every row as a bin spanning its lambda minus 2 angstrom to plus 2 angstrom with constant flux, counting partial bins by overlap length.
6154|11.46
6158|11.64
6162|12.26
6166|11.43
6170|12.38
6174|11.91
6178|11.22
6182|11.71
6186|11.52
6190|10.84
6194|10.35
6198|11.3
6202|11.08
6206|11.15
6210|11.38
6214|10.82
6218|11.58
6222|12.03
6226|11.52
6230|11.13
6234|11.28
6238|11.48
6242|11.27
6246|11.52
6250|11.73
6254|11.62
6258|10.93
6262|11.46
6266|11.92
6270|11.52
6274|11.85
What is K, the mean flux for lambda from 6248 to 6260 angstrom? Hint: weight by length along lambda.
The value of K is 11.4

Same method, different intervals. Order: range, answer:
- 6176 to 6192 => 11.3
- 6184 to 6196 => 10.9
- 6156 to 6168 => 11.8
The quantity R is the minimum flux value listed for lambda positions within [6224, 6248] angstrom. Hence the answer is 11.13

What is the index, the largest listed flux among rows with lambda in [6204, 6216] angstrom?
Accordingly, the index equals 11.38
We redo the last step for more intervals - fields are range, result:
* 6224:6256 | 11.73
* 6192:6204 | 11.3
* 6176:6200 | 11.71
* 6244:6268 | 11.92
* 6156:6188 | 12.38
